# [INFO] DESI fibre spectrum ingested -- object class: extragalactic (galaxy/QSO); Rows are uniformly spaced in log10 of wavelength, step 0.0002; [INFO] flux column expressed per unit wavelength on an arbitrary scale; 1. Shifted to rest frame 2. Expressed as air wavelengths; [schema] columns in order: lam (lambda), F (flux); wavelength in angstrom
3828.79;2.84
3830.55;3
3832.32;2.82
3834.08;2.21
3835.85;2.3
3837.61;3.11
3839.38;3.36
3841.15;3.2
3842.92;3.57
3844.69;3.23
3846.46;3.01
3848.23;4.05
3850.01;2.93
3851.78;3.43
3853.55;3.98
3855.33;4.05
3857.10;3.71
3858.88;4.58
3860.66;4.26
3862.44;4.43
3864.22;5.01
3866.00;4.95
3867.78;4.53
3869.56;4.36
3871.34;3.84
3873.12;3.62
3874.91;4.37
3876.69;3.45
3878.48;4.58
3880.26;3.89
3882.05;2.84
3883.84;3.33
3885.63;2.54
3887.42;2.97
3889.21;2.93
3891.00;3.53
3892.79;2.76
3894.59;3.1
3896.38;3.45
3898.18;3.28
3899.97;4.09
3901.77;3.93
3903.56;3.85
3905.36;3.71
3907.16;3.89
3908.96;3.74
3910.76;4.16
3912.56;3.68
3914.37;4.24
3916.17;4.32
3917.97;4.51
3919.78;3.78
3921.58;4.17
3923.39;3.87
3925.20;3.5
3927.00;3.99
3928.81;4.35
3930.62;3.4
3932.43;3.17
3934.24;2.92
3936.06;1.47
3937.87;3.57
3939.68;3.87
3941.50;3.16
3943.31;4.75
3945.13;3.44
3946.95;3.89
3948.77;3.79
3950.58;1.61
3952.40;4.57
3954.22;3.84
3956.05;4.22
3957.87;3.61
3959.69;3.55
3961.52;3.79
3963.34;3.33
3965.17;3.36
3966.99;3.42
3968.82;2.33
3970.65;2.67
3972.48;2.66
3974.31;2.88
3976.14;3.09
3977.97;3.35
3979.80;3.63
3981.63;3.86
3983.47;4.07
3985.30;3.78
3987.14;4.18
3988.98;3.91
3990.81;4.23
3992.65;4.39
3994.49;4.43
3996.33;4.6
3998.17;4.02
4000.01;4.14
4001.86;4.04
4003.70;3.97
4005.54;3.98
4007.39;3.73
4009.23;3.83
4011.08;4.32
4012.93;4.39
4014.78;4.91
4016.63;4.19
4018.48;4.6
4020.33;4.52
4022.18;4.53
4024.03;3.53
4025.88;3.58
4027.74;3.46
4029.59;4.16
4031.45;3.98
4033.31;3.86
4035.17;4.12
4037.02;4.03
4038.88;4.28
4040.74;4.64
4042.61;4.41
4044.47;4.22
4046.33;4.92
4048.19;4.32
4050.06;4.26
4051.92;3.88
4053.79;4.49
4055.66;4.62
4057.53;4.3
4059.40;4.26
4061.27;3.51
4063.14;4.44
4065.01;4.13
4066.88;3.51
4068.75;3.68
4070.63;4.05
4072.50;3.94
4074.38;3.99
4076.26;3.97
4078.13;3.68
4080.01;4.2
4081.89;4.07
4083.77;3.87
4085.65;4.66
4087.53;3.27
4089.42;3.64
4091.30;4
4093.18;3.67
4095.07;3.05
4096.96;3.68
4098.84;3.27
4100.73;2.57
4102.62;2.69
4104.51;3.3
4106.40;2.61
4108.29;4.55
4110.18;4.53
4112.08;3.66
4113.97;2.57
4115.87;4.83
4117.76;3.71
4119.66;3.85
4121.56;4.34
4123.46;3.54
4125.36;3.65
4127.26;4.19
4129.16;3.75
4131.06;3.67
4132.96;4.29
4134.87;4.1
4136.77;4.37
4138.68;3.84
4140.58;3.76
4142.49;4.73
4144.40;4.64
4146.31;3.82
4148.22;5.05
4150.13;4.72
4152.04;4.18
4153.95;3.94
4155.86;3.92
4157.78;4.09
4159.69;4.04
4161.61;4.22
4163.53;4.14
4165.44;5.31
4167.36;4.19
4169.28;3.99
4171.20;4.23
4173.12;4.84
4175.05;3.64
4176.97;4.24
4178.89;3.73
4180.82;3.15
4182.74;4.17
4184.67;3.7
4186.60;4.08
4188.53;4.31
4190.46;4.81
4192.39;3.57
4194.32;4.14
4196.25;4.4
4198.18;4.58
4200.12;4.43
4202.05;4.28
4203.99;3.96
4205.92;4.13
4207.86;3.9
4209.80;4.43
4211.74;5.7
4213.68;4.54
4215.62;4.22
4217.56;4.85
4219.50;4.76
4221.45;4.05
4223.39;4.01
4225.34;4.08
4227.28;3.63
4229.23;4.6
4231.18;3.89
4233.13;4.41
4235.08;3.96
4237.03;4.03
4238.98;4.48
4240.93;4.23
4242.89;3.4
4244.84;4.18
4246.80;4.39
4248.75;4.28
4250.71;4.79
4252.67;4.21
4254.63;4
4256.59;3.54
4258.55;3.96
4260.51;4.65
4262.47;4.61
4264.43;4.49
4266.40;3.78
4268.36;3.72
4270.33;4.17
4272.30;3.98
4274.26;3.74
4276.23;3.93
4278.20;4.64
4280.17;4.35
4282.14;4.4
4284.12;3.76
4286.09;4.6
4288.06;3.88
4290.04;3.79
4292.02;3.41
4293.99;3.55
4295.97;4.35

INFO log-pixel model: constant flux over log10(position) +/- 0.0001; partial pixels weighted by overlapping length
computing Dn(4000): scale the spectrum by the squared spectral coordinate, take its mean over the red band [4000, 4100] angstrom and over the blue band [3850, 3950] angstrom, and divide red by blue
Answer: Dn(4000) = 1.16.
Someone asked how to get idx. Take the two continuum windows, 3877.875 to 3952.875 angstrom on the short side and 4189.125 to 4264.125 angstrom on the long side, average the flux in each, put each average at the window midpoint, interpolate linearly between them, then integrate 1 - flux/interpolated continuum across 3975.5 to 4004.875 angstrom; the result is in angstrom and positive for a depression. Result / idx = -1.9 angstrom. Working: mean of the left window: 3.58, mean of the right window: 4.27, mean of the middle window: 3.99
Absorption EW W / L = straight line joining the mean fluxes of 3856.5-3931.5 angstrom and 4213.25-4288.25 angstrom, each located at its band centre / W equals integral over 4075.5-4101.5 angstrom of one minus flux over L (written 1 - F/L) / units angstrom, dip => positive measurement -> 2.2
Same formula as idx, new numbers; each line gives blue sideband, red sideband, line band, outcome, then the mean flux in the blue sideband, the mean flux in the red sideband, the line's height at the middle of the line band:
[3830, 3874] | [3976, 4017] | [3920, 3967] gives 4.19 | 3.67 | 4.06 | 3.92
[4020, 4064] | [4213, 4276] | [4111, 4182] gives 1.57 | 4.18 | 4.17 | 4.17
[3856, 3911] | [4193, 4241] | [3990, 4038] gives -1.73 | 3.79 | 4.3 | 3.99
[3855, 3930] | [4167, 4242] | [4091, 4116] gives 4.00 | 3.86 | 4.21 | 4.1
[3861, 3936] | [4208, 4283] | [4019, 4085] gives -2.24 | 3.76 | 4.23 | 3.97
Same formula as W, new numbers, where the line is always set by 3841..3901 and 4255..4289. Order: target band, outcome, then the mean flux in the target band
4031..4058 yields -2.8 angstrom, 4.29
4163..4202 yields -1.5 angstrom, 4.19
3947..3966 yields 1.1 angstrom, 3.58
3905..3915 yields -0.4 angstrom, 3.9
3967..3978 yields 2.8 angstrom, 2.84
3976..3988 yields 0.2 angstrom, 3.75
